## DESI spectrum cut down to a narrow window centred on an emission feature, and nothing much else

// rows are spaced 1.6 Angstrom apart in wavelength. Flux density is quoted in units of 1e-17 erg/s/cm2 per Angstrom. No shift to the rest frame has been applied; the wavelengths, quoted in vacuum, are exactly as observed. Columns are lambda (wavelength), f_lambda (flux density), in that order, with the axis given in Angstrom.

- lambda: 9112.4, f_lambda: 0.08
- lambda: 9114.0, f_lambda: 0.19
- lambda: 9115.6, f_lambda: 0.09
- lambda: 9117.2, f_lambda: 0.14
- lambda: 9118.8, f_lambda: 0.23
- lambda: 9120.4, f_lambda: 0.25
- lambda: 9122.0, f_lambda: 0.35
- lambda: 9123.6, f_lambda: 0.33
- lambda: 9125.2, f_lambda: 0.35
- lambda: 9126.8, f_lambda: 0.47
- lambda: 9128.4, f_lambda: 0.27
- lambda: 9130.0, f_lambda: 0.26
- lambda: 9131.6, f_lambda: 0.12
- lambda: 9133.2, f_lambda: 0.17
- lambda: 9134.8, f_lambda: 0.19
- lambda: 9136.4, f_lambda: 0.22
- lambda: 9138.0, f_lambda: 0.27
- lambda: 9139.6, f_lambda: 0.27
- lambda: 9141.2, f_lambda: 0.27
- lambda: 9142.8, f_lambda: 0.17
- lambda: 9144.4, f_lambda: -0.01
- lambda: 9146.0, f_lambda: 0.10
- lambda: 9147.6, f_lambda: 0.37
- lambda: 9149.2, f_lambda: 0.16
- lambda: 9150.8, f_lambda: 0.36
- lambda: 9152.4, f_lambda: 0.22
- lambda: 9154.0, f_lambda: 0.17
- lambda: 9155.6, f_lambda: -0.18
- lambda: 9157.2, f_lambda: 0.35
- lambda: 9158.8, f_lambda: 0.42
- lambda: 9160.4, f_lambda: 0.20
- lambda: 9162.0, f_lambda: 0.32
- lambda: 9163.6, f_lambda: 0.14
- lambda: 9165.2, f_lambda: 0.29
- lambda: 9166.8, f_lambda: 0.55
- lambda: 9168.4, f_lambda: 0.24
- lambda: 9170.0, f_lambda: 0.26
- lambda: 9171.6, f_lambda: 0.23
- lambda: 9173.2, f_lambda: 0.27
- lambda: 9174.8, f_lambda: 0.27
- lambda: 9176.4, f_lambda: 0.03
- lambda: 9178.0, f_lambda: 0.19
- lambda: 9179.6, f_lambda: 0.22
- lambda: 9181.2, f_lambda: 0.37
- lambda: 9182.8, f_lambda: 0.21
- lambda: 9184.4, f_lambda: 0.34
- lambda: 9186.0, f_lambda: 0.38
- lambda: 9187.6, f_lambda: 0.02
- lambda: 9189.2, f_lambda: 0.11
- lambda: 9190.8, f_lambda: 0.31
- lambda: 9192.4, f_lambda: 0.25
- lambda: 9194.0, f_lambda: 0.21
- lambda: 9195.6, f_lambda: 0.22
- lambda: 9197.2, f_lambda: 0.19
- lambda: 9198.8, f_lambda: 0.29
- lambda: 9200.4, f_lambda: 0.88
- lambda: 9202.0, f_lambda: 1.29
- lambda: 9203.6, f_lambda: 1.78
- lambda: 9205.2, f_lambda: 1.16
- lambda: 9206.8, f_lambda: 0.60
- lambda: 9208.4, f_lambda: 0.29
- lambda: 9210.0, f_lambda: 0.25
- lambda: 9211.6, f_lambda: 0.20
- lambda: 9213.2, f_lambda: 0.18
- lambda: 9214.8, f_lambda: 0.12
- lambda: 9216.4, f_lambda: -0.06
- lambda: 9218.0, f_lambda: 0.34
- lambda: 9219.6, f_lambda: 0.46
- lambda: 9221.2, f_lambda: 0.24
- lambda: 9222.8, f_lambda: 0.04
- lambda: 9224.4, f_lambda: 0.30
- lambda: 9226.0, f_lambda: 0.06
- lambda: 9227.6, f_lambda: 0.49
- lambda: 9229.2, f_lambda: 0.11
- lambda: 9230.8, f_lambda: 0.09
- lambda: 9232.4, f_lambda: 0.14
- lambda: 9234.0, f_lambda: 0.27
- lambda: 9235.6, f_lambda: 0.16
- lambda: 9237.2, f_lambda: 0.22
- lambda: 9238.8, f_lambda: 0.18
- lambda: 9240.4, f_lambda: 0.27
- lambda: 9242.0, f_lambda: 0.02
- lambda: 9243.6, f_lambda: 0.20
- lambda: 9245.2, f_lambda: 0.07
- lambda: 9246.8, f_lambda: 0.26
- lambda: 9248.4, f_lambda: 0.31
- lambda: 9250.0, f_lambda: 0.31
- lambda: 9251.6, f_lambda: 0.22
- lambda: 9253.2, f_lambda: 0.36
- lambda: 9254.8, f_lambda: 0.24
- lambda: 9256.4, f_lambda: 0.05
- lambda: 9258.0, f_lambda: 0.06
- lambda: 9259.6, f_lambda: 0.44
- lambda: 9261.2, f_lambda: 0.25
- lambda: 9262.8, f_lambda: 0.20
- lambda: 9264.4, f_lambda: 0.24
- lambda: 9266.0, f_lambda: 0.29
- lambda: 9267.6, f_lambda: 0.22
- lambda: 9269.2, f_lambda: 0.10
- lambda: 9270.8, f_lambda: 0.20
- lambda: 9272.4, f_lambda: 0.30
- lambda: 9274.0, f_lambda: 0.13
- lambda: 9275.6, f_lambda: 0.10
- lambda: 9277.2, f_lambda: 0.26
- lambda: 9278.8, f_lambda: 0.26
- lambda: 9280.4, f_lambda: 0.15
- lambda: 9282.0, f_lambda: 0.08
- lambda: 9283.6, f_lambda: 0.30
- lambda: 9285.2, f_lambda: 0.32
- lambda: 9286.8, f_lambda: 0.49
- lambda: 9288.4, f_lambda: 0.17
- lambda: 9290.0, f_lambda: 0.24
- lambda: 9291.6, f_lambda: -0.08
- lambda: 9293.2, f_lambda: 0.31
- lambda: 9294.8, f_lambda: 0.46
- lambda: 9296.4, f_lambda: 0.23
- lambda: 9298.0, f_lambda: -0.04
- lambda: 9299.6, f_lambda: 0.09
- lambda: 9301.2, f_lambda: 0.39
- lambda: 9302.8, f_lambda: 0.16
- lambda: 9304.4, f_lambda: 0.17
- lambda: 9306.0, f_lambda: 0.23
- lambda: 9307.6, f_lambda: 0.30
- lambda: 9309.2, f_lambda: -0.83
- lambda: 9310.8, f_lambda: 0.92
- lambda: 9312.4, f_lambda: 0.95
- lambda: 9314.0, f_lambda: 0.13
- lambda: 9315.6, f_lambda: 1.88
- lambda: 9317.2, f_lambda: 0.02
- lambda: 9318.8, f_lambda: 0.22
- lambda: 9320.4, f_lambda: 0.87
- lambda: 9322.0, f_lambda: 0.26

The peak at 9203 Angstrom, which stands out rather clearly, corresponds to H-beta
